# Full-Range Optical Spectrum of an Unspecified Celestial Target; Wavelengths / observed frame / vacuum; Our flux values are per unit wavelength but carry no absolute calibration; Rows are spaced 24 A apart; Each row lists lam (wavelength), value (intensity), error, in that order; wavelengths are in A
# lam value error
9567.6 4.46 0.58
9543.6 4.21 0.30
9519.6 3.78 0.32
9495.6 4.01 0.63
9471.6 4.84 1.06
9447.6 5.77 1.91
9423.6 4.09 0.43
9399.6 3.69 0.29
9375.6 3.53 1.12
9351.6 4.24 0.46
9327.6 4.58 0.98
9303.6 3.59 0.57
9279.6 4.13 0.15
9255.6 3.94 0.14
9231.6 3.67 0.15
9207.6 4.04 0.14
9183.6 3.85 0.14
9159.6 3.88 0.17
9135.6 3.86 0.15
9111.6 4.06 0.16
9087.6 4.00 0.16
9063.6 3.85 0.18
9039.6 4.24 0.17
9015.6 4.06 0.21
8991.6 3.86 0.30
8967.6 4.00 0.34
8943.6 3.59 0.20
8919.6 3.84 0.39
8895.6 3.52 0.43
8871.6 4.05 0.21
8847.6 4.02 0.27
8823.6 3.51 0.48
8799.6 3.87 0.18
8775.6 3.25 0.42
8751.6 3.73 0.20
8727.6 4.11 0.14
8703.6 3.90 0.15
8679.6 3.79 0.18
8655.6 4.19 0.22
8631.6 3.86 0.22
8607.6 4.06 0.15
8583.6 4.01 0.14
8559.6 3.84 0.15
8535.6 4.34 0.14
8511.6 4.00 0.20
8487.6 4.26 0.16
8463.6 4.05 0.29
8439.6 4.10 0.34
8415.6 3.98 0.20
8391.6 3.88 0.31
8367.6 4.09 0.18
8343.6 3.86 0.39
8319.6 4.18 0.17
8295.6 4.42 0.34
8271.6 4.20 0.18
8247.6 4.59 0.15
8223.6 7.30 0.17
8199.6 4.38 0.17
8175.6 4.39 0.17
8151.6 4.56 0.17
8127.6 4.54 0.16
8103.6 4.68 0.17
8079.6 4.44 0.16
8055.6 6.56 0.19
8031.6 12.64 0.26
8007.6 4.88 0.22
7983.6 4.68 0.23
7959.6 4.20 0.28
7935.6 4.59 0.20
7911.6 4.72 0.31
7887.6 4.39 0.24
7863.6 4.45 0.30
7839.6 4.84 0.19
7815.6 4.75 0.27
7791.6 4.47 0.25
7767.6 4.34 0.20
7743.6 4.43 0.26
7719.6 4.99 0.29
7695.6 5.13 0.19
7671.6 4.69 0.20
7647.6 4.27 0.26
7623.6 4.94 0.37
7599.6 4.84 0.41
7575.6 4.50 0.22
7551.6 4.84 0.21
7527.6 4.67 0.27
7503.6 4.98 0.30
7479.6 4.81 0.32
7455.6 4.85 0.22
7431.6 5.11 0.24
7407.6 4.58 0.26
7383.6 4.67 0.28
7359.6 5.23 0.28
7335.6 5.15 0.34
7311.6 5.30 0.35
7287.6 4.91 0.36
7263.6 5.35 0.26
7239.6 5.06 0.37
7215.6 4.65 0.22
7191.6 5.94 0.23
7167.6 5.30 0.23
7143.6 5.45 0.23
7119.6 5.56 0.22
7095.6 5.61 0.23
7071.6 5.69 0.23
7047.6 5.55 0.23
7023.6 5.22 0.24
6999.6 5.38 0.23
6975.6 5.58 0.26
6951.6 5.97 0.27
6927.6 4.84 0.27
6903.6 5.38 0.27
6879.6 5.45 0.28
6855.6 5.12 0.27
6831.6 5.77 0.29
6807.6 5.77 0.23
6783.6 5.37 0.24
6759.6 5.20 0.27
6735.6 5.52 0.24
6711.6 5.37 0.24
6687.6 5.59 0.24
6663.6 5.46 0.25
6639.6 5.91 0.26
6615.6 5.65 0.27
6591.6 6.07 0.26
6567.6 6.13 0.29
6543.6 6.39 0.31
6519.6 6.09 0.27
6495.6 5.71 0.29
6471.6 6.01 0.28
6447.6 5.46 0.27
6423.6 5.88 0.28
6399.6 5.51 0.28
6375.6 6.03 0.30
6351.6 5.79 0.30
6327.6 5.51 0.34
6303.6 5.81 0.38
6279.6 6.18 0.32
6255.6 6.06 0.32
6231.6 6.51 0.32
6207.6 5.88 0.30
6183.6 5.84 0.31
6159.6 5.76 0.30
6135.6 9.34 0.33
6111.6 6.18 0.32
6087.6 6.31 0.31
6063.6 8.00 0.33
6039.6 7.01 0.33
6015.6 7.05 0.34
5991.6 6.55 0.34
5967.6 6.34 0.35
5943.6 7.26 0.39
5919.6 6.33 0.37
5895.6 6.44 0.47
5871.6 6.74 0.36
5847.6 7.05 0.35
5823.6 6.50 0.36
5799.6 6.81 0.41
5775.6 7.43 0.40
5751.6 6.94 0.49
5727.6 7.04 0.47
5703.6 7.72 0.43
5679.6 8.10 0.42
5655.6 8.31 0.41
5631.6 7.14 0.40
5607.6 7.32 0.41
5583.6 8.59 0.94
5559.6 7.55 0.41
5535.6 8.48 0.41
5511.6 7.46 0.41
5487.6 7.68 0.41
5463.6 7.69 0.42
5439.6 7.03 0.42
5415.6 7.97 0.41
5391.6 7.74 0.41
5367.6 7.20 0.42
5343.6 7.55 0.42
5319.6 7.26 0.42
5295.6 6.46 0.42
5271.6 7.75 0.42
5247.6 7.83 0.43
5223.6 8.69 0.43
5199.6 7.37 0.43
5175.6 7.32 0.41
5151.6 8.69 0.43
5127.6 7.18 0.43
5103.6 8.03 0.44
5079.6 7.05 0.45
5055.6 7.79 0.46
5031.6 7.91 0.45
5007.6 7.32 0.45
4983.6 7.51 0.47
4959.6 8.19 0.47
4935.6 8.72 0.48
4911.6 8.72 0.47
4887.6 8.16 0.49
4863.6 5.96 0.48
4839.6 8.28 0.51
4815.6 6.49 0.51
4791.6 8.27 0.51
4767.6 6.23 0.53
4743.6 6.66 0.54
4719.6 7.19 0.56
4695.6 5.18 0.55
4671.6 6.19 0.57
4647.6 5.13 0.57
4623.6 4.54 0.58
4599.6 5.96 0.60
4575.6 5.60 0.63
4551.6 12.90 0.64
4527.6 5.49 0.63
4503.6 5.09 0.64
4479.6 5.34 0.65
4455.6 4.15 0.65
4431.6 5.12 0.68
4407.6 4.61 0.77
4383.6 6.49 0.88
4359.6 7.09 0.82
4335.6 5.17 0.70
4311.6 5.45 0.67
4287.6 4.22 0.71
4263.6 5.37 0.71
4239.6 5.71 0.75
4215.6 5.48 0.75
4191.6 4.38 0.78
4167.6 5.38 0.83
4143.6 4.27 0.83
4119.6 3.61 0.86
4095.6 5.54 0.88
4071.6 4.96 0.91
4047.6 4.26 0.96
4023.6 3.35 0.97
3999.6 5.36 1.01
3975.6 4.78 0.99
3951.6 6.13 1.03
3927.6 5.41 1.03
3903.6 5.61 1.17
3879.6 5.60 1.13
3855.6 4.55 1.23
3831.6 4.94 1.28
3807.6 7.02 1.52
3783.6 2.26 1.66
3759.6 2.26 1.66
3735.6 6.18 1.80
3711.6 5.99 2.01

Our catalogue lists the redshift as 0.223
